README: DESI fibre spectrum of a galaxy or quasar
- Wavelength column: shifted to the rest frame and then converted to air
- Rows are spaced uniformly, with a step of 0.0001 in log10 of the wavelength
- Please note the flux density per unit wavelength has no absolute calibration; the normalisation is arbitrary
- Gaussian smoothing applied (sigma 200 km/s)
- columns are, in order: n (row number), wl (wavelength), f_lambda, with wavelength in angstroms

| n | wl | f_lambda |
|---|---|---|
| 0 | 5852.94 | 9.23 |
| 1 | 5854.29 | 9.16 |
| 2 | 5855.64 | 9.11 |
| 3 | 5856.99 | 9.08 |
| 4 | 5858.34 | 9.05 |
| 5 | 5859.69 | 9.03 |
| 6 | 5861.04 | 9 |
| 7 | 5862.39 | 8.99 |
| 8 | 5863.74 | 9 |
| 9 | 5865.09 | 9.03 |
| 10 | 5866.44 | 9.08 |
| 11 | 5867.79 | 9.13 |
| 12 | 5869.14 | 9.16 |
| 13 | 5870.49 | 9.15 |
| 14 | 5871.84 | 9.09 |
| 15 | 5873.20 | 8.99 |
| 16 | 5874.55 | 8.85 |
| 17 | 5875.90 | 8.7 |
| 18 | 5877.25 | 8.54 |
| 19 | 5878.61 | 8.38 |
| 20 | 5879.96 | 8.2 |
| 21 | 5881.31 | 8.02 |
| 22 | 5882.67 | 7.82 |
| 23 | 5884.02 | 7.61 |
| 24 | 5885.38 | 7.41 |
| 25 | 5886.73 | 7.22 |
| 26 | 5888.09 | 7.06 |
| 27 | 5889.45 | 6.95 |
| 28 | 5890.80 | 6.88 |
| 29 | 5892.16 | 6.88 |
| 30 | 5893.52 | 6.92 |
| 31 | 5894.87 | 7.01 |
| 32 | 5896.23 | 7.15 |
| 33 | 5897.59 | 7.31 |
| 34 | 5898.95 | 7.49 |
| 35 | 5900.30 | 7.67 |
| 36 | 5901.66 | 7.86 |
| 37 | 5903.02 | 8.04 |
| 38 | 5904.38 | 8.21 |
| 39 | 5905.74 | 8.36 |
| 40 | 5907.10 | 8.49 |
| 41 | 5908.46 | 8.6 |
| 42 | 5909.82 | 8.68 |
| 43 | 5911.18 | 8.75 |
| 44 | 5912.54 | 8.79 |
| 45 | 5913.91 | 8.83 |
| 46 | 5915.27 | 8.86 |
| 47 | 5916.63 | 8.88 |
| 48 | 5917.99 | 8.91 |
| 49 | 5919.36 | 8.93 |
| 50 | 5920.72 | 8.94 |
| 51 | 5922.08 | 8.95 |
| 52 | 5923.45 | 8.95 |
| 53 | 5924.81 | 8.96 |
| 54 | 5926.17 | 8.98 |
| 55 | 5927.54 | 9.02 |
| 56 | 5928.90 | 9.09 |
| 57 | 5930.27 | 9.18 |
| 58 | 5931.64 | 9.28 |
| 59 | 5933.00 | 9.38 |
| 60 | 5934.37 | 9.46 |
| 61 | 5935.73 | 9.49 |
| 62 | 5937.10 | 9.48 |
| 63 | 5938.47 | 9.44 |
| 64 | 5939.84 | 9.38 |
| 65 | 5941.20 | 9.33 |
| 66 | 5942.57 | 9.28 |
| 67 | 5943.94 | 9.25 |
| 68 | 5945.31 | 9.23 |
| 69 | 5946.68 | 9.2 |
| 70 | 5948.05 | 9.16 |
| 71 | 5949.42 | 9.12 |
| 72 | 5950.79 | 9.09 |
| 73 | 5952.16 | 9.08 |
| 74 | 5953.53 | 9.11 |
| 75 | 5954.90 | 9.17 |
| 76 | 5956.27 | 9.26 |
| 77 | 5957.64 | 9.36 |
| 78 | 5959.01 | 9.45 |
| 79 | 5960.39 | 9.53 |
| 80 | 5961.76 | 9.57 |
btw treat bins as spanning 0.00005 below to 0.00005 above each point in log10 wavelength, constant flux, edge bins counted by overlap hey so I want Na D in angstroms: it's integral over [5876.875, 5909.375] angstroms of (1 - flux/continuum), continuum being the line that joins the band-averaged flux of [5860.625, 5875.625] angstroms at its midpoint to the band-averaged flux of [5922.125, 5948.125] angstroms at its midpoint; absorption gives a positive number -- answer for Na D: 5.1 angstroms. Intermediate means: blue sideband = 9.04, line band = 7.67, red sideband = 9.23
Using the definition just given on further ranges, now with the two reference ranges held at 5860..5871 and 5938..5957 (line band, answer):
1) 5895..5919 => 2.3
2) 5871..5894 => 3.1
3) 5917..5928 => 0.3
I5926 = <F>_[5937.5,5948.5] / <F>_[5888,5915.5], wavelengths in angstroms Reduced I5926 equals 1.2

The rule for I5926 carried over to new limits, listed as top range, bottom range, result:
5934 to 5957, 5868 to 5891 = 1.13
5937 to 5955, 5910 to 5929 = 1.04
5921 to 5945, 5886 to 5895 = 1.32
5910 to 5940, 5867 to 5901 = 1.15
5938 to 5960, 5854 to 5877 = 1.02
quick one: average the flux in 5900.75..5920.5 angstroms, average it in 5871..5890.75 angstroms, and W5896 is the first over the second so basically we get 1.07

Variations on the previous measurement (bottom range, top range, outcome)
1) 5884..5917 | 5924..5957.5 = 1.18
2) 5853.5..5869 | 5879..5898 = 0.81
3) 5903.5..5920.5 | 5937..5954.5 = 1.06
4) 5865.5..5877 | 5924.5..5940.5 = 1.03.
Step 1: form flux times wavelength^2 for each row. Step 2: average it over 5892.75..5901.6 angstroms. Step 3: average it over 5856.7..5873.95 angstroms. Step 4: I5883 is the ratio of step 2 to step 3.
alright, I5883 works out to 0.81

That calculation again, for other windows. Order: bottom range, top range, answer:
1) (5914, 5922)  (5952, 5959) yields 1.05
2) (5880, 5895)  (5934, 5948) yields 1.30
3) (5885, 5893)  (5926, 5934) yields 1.32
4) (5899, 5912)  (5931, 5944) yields 1.15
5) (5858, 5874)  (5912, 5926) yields 1.00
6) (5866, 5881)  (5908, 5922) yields 1.01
